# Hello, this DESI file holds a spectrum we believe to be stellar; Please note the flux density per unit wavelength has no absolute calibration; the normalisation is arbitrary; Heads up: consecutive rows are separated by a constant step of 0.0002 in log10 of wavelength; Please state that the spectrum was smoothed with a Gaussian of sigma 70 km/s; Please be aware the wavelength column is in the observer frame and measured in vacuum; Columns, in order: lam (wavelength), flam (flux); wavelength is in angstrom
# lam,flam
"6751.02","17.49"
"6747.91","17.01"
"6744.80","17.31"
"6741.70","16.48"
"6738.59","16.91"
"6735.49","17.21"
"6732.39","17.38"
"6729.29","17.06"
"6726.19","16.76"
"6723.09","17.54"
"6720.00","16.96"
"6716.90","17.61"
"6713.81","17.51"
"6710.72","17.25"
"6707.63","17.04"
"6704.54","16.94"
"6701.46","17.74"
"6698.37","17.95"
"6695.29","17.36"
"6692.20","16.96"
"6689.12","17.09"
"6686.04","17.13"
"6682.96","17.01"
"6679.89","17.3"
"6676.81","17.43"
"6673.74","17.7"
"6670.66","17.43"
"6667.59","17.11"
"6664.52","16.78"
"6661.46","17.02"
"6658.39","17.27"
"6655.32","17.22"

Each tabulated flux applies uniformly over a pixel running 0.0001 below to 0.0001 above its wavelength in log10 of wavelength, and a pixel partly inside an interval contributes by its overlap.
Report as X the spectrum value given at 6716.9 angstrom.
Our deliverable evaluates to 17.61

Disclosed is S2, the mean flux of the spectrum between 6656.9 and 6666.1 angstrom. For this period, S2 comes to 17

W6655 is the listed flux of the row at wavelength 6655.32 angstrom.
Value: 17.22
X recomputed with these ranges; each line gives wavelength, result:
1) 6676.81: 17.43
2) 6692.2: 16.96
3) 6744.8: 17.31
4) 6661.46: 17.02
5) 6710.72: 17.25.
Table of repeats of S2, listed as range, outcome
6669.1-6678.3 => 17.5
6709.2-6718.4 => 17.5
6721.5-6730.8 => 17.1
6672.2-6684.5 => 17.4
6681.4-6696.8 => 17.1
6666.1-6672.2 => 17.3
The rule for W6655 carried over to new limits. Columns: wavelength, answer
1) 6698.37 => 17.95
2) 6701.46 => 17.74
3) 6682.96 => 17.01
